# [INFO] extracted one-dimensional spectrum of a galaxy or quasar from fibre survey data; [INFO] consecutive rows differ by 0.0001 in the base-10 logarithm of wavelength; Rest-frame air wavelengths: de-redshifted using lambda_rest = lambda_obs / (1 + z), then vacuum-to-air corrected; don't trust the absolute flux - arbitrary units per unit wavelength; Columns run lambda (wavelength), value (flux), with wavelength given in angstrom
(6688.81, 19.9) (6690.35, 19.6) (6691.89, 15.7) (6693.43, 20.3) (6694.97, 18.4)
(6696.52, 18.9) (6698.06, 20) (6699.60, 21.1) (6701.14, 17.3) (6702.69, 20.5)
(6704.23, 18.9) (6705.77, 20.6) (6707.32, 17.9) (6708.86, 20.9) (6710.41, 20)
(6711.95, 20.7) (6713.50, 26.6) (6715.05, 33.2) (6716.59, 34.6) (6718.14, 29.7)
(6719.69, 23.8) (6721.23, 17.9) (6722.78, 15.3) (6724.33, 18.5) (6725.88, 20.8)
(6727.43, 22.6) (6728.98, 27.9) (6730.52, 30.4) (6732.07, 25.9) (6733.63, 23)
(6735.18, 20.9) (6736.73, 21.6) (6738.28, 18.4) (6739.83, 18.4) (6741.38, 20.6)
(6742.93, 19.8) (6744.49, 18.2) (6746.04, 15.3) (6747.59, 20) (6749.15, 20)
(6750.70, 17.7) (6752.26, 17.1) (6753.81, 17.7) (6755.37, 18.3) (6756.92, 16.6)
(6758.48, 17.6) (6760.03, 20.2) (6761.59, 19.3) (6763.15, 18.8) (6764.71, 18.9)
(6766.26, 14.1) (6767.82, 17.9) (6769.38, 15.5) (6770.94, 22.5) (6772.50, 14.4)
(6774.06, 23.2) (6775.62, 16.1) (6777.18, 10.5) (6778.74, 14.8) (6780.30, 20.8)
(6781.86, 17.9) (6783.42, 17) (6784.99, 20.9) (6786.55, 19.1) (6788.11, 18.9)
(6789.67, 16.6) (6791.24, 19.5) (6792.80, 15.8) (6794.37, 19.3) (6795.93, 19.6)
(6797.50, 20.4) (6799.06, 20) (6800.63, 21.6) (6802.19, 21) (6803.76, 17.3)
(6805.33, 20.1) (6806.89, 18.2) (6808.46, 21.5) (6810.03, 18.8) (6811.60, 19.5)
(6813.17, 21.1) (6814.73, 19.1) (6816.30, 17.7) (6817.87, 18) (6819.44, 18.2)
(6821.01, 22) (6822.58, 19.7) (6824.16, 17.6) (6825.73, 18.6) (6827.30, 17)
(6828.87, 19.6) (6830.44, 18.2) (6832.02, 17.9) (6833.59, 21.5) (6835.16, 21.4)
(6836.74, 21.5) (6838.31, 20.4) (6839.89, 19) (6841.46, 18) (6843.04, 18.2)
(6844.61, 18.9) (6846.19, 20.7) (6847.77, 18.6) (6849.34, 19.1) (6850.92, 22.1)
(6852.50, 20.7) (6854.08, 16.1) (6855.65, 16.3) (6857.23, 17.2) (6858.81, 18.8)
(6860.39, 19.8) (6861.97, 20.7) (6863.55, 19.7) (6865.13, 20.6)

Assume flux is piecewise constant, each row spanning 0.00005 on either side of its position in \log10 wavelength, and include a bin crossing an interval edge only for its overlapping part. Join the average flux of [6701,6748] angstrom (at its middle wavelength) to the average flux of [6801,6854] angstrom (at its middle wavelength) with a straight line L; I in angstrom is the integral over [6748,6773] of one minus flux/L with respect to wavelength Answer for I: 3.70 angstrom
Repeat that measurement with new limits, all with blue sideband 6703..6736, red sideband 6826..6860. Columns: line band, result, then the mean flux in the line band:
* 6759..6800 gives 5.9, 18.2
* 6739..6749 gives 1.6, 18.8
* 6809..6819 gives 0.5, 19.1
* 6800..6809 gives 0.2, 19.9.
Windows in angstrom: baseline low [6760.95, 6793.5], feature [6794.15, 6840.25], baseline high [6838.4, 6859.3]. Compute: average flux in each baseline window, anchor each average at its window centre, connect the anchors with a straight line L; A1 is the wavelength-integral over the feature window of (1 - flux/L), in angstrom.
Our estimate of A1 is -3.0 angstrom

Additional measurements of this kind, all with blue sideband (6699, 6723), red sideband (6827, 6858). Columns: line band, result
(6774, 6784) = 2.0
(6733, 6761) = 3.5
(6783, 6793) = 1.0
